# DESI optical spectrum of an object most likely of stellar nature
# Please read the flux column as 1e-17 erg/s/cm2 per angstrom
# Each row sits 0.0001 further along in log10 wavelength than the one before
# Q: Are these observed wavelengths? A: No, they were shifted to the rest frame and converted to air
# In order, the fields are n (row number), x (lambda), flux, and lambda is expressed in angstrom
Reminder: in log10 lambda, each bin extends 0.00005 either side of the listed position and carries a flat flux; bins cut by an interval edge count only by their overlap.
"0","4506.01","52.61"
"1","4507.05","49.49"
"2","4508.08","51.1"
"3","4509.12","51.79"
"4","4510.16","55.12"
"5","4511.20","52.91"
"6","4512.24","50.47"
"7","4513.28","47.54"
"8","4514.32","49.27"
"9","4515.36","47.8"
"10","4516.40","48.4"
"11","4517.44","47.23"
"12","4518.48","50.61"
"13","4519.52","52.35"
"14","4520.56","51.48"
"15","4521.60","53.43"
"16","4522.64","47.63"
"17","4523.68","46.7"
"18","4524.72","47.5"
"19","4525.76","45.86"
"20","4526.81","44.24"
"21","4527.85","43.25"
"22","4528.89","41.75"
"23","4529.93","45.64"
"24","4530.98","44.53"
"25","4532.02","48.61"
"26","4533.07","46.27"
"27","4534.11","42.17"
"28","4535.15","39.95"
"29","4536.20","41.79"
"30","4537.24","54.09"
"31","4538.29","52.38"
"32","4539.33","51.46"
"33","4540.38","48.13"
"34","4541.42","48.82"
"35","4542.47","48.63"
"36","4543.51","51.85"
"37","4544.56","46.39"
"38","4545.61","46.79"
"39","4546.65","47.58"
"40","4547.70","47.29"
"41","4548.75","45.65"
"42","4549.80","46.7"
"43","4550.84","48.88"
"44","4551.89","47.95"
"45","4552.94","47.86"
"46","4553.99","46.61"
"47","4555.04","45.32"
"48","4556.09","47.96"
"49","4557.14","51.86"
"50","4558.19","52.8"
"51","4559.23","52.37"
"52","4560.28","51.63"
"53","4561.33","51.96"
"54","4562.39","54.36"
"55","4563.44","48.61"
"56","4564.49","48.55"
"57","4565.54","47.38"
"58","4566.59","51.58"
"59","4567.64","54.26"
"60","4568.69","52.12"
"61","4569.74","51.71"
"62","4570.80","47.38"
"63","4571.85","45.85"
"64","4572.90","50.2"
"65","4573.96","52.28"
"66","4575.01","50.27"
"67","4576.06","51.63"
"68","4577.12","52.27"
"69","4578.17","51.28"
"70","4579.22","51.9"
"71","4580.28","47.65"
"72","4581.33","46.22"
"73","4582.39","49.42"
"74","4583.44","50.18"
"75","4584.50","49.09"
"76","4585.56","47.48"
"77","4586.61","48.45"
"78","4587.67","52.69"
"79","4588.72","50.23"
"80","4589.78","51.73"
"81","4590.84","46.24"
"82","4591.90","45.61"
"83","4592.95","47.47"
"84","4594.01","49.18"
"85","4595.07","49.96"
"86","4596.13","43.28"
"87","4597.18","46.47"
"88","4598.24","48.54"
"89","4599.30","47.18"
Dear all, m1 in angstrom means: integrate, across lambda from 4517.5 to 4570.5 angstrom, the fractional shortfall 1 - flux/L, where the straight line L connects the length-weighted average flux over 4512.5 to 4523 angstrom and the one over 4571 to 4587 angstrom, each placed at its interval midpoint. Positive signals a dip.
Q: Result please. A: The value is 1.2 angstrom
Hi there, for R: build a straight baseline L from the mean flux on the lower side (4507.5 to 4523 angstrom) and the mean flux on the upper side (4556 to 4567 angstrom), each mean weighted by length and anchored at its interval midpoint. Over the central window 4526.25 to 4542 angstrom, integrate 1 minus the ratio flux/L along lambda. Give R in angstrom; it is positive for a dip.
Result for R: 1.4 angstrom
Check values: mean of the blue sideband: 50.5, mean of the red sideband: 50.9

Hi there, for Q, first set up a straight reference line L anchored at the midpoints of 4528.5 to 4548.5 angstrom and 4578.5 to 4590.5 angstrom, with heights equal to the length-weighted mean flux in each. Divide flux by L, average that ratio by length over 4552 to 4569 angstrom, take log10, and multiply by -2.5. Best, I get -0.04 mag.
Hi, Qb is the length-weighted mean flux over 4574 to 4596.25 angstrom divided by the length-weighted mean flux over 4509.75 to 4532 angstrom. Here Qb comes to 1.02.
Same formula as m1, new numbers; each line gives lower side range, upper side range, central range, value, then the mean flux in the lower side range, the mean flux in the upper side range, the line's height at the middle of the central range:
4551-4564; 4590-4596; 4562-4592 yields -0.8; 49.9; 47.6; 48.6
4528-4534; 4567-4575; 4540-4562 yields -0.5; 45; 50.5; 47.8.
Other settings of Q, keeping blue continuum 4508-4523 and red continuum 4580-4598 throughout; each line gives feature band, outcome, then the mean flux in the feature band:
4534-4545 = 0.04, 48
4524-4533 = 0.11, 45.2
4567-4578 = -0.04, 50.8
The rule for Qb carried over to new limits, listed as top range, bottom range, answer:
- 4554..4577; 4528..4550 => 1.07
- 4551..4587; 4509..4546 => 1.04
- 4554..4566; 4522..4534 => 1.10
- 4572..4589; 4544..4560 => 1.04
